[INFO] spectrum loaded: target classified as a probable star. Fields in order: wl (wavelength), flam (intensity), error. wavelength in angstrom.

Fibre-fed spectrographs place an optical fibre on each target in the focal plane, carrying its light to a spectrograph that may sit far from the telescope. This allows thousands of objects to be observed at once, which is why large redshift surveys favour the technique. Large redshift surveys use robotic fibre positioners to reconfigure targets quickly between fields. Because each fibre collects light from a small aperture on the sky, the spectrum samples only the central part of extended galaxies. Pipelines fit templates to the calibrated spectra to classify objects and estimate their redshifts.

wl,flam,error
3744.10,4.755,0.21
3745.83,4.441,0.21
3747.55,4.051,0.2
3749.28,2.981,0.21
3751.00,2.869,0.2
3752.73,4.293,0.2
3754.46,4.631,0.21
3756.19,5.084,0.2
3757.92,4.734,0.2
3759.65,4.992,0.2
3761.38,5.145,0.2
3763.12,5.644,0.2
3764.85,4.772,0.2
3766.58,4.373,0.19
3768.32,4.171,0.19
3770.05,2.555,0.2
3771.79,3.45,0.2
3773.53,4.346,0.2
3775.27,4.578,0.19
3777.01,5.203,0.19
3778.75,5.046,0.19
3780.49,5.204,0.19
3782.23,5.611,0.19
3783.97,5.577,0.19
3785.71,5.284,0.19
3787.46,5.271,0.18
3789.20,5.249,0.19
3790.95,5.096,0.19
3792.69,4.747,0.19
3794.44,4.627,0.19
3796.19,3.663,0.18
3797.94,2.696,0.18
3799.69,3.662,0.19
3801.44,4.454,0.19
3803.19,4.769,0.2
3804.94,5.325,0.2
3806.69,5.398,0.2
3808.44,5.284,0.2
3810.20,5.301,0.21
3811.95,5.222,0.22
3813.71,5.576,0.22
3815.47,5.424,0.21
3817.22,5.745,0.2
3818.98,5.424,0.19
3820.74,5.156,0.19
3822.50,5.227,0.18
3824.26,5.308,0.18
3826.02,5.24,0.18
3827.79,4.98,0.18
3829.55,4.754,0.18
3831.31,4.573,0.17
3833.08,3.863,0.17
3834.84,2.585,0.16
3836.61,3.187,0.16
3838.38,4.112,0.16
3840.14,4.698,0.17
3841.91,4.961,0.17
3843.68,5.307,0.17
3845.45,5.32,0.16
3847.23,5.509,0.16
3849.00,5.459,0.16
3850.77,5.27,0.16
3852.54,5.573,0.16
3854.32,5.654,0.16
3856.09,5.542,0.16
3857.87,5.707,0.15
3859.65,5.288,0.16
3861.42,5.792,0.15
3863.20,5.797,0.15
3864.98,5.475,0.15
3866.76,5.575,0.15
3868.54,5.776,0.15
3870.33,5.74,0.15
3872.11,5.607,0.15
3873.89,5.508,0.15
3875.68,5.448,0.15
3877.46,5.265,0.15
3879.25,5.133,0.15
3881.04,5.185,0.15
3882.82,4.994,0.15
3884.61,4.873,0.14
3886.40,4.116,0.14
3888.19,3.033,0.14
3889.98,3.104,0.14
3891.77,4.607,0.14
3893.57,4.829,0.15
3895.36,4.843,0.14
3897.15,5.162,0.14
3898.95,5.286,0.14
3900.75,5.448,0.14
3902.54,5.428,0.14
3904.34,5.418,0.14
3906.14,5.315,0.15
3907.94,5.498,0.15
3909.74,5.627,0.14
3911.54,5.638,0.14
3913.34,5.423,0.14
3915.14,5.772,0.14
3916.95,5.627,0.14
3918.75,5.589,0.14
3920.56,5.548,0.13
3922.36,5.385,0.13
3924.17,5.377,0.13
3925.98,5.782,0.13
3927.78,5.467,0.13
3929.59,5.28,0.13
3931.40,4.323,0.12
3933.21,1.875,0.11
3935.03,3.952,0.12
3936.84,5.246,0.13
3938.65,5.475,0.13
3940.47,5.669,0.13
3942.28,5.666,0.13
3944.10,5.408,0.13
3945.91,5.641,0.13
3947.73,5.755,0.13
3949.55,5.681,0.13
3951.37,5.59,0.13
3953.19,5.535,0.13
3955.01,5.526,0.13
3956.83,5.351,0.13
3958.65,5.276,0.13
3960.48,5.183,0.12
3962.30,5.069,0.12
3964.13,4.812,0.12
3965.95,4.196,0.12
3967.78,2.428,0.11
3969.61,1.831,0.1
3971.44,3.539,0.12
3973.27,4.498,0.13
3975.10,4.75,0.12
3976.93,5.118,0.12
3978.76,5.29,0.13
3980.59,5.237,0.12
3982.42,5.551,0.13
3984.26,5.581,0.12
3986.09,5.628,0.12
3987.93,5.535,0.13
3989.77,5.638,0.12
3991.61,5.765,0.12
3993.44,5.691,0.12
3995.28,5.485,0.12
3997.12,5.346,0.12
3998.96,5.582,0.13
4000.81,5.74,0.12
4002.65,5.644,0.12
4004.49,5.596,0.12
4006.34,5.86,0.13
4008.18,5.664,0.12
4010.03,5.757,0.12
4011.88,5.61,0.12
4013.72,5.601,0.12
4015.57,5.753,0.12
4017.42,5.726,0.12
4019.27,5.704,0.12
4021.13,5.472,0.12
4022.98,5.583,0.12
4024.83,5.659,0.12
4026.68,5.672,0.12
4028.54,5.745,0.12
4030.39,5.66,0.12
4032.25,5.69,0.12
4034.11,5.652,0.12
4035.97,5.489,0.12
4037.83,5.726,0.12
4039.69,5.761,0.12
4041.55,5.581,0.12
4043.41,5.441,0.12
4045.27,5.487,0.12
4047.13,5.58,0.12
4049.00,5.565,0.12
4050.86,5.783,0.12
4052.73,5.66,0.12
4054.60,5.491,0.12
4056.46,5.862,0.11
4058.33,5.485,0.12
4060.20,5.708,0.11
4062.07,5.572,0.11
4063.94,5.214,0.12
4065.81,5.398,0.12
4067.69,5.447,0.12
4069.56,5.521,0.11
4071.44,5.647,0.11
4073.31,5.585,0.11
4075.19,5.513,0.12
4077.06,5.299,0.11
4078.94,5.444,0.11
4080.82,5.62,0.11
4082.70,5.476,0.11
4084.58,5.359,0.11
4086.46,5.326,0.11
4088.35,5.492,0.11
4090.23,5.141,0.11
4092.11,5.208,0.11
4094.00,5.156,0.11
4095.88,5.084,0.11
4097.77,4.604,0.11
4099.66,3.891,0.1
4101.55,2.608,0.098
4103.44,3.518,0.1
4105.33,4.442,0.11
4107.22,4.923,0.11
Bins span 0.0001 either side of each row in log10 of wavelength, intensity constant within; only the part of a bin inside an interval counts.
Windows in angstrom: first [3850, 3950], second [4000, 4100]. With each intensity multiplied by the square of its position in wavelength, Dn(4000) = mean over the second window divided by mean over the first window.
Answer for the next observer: 1.1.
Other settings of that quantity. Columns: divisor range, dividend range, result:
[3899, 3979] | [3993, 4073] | 1.17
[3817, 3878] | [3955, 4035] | 1.10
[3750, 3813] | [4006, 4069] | 1.37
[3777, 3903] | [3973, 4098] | 1.22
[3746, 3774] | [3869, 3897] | 1.21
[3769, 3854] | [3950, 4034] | 1.20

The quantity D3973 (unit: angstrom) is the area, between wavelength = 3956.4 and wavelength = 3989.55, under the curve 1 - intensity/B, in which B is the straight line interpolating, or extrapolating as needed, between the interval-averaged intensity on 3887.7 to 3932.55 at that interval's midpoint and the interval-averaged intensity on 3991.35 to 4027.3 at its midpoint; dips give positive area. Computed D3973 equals 4.50 angstrom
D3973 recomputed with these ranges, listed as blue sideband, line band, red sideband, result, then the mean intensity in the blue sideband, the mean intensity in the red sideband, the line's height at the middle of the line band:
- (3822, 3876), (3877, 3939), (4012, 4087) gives 3.10 angstrom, 5.12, 5.58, 5.25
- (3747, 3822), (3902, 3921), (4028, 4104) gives -2.05 angstrom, 4.72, 5.33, 5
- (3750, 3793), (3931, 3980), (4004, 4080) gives 4.99 angstrom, 4.71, 5.6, 5.32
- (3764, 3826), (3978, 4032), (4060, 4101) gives -4.83 angstrom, 4.83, 5.27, 5.15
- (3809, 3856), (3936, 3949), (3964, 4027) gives -1.04 angstrom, 4.99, 5.22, 5.14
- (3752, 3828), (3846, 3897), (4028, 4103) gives -1.70 angstrom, 4.85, 5.36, 5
